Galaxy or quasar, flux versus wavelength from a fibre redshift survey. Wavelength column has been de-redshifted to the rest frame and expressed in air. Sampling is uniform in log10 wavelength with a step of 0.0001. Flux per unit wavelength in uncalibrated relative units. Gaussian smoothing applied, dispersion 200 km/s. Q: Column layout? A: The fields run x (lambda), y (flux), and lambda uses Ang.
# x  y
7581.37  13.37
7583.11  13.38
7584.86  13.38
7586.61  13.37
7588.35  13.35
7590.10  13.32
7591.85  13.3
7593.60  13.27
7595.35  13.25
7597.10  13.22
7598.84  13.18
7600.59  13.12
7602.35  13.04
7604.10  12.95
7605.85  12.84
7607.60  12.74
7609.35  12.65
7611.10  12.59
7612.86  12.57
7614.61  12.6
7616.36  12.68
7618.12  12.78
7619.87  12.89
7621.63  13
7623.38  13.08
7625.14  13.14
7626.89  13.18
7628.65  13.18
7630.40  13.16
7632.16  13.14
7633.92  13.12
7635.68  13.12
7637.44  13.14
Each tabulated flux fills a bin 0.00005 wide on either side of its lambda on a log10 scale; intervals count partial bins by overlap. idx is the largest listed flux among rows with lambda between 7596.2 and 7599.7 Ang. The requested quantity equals 13.22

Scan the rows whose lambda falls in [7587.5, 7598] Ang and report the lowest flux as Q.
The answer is 13.22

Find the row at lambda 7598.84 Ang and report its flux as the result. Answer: 13.18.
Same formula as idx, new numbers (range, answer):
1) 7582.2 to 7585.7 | 13.38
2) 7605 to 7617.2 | 12.84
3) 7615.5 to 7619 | 12.78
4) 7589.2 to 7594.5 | 13.32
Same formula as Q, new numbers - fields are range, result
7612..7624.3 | 12.57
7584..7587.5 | 13.37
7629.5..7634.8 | 13.12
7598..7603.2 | 13.04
